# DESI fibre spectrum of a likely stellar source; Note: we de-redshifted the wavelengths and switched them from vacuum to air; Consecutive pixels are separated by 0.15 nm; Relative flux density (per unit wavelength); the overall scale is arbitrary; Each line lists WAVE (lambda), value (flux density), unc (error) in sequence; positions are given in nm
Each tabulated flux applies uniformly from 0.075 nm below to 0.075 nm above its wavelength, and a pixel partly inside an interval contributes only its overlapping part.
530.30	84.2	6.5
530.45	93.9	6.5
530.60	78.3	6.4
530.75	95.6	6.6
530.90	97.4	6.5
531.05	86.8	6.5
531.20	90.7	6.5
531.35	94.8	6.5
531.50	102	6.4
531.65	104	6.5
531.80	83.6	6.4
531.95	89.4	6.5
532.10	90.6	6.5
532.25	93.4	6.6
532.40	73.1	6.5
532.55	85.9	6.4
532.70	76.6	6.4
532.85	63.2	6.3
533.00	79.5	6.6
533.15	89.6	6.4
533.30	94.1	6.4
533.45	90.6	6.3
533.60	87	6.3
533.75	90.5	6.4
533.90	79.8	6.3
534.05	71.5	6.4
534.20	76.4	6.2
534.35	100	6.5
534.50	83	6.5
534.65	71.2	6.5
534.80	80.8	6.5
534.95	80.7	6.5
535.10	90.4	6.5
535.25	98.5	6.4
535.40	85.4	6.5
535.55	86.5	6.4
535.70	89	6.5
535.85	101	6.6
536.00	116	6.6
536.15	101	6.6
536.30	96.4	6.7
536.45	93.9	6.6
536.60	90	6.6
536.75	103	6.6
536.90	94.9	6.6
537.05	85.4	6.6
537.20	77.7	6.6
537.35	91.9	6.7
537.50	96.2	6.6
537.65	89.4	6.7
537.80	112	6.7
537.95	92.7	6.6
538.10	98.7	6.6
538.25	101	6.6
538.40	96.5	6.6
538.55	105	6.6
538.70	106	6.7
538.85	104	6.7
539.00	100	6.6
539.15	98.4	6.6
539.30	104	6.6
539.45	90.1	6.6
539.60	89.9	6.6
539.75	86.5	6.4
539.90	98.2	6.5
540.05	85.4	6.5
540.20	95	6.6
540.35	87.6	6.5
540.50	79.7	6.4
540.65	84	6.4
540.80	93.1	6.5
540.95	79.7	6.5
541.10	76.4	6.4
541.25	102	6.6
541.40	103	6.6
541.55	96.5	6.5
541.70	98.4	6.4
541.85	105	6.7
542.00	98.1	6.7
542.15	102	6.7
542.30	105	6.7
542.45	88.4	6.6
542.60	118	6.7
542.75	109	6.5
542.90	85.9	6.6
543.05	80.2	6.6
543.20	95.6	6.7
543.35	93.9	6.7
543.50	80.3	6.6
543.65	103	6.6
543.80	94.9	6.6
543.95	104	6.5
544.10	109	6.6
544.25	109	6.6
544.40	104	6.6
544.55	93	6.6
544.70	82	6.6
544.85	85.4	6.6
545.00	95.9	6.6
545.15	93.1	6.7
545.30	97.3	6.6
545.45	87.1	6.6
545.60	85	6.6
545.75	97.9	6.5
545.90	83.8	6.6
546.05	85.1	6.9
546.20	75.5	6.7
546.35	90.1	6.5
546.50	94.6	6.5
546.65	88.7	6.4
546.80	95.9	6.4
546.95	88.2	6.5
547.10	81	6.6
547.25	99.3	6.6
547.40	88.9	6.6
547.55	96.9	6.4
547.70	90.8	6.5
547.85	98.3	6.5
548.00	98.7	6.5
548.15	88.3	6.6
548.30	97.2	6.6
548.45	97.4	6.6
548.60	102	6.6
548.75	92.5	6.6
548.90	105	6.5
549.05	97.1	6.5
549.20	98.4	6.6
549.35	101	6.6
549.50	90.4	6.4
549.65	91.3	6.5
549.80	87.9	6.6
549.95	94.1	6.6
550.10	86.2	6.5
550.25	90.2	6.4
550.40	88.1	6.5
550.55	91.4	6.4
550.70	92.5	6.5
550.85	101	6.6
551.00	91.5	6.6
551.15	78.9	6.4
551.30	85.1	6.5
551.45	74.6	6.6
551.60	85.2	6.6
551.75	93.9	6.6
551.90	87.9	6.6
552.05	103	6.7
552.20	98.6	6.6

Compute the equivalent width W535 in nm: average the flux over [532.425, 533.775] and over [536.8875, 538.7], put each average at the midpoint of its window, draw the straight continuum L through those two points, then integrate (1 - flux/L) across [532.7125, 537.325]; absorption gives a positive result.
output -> 0.02 nm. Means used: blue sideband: 83.5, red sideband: 95.6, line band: 88.1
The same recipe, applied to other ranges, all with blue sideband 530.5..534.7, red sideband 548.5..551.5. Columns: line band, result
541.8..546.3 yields -0.23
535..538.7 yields -0.33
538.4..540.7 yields -0.15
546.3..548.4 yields -0.03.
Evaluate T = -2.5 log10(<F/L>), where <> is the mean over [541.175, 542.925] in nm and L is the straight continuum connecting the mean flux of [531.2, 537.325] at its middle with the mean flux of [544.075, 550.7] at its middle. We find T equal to -0.12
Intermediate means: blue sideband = 88.6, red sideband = 92.9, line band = 101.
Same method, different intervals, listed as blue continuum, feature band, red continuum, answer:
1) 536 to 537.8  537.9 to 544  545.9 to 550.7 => -0.02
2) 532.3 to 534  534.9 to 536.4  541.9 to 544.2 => -0.10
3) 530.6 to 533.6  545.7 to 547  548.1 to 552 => 0.03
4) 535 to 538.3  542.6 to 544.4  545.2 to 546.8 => -0.09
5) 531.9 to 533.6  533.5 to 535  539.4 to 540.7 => 0.04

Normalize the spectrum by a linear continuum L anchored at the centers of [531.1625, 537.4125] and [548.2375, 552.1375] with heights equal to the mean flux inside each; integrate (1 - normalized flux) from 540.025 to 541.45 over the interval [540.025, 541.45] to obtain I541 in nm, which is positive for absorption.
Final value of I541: 0.03 nm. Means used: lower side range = 88.6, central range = 88.4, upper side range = 92.5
